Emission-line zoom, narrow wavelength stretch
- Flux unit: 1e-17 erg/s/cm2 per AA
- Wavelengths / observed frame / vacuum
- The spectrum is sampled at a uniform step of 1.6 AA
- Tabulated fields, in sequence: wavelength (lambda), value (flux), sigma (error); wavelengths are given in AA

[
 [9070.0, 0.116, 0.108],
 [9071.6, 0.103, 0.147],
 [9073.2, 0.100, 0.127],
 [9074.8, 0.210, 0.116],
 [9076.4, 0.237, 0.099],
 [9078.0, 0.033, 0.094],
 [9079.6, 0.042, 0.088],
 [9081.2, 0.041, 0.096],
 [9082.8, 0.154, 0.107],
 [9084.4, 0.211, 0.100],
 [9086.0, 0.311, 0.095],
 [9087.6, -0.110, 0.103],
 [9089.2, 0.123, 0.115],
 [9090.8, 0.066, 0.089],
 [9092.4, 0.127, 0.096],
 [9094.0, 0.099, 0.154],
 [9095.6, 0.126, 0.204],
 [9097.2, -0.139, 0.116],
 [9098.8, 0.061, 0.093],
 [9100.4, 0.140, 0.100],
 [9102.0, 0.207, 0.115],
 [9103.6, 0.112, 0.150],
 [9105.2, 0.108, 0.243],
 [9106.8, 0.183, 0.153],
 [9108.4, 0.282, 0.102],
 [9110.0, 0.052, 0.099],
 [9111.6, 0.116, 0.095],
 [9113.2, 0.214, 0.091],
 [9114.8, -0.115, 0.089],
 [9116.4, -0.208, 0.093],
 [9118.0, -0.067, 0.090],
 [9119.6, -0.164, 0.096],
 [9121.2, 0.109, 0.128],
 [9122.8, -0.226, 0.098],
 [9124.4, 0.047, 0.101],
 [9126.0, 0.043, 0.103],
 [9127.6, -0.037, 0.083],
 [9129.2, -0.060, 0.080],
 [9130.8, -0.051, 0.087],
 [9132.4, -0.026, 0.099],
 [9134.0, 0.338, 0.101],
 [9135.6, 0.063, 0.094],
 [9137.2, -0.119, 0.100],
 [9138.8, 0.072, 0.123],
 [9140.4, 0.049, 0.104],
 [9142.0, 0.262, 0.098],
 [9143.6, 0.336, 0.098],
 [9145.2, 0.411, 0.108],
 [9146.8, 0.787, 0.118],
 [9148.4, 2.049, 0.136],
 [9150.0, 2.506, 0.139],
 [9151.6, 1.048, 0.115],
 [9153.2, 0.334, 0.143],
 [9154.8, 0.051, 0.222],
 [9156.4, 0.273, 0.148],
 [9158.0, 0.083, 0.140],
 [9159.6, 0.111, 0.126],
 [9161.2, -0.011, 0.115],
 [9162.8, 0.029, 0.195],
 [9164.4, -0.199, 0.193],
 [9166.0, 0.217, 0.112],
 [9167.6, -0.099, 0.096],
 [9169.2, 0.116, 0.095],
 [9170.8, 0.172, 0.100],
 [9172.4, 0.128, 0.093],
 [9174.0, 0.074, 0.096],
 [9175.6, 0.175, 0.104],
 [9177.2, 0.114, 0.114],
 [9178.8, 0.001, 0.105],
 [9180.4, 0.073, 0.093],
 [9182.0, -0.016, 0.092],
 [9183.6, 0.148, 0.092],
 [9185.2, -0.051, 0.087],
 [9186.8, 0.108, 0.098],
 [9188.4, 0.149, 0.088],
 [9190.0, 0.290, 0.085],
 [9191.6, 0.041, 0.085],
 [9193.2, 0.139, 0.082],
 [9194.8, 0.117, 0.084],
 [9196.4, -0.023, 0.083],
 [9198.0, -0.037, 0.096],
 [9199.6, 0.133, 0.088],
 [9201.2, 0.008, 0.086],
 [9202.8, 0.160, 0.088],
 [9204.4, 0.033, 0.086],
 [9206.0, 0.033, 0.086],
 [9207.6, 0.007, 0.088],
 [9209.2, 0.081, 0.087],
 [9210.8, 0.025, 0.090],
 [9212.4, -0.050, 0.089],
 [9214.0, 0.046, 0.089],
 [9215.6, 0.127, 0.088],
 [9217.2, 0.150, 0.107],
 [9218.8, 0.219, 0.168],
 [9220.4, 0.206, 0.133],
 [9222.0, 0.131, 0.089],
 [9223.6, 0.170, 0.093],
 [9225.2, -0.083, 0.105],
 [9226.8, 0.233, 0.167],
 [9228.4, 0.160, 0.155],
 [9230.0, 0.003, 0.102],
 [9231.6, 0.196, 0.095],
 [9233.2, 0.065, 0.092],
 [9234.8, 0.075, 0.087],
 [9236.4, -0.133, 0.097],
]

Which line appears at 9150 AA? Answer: [O III] 5007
